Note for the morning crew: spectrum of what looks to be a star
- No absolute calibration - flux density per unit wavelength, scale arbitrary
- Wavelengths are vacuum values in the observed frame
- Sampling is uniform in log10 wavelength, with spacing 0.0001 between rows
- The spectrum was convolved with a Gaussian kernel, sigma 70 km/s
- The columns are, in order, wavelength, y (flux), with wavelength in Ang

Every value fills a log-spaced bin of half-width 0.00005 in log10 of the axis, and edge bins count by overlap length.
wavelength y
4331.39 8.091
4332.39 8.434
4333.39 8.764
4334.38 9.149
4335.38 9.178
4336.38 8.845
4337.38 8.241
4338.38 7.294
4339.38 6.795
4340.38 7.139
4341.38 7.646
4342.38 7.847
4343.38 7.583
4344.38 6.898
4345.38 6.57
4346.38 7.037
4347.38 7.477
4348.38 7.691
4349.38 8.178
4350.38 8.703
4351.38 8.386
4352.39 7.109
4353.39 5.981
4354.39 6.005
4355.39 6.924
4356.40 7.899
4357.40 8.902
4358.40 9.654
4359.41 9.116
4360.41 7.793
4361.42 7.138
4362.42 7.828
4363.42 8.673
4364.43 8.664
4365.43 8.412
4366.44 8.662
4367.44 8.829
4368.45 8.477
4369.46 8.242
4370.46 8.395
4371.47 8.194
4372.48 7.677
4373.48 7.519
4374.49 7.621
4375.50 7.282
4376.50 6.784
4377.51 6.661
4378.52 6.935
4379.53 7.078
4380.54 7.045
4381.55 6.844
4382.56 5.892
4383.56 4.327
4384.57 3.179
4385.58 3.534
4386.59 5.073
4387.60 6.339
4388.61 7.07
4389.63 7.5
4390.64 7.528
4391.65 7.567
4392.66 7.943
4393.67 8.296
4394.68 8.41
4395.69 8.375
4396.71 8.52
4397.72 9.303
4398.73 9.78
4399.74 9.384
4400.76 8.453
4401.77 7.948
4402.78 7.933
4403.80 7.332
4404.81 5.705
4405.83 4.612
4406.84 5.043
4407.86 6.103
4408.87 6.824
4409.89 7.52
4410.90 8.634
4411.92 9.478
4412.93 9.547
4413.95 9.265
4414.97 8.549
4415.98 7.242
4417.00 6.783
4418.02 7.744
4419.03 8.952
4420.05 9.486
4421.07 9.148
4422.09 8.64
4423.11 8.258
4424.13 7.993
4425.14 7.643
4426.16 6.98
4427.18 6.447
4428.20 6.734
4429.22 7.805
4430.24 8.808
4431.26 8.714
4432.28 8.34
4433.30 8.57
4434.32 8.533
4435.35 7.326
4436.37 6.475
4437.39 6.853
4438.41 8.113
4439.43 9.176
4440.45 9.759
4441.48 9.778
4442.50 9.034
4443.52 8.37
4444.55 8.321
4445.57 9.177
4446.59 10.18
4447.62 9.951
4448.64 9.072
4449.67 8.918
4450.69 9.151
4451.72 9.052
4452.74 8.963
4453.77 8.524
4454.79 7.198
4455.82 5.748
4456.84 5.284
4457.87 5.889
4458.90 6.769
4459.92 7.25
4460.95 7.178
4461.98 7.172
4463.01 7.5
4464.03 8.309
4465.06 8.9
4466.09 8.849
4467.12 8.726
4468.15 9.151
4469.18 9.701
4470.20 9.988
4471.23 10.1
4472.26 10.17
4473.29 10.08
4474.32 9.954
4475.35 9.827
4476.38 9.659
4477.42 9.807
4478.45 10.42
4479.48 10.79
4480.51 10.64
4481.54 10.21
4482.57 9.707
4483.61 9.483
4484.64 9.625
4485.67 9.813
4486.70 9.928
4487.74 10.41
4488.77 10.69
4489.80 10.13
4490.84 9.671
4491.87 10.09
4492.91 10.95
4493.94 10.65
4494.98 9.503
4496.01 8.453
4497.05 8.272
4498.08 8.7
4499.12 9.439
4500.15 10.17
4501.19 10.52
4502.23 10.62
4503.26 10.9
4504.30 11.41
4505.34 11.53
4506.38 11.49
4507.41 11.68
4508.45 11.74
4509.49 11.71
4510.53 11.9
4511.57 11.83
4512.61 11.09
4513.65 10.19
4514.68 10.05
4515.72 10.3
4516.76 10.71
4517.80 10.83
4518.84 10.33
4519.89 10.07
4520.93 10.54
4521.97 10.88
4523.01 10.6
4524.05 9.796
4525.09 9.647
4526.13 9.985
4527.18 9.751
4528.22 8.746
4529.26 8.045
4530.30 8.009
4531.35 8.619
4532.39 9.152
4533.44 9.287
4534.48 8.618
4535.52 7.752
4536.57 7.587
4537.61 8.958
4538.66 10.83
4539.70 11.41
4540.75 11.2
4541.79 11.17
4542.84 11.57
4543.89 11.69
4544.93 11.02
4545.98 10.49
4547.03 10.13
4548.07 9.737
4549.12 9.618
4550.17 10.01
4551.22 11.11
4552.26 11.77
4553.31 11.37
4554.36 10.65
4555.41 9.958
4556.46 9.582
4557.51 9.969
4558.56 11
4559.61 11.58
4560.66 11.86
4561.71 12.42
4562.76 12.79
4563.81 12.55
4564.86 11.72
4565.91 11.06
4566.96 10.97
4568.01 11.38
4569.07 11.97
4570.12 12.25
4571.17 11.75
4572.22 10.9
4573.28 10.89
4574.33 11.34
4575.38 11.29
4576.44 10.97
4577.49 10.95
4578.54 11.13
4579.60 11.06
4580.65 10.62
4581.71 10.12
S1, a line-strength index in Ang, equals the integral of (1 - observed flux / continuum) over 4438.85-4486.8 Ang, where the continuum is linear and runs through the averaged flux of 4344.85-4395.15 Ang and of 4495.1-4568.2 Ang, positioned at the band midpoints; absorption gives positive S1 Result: 1.0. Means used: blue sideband 7.38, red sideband 10.4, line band 8.96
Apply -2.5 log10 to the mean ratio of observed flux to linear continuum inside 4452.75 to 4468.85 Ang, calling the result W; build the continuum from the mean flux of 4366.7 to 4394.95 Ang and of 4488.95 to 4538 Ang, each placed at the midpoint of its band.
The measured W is 0.17 mag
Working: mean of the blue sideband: 7.01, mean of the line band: 7.57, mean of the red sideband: 10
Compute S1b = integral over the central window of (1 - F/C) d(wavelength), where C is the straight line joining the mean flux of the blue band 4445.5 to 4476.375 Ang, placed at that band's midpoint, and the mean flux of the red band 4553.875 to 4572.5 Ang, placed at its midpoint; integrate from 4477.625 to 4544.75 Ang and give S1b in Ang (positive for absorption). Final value -1.74 Ang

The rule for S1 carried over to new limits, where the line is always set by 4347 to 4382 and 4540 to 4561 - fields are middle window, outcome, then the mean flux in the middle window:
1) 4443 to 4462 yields 2.4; 8.03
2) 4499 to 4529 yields -1.3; 10.6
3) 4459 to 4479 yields 0.9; 9.05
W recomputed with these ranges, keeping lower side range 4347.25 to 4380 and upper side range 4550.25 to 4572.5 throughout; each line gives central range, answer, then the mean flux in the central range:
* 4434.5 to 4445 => 0.109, 8.32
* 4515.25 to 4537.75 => 0.134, 9.47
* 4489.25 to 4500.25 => 0.059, 9.63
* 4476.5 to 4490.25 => -0.016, 10.1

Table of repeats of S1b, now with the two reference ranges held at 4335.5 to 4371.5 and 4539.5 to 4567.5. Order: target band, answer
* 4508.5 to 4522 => -0.5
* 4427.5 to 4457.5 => 3.1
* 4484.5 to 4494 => -0.2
